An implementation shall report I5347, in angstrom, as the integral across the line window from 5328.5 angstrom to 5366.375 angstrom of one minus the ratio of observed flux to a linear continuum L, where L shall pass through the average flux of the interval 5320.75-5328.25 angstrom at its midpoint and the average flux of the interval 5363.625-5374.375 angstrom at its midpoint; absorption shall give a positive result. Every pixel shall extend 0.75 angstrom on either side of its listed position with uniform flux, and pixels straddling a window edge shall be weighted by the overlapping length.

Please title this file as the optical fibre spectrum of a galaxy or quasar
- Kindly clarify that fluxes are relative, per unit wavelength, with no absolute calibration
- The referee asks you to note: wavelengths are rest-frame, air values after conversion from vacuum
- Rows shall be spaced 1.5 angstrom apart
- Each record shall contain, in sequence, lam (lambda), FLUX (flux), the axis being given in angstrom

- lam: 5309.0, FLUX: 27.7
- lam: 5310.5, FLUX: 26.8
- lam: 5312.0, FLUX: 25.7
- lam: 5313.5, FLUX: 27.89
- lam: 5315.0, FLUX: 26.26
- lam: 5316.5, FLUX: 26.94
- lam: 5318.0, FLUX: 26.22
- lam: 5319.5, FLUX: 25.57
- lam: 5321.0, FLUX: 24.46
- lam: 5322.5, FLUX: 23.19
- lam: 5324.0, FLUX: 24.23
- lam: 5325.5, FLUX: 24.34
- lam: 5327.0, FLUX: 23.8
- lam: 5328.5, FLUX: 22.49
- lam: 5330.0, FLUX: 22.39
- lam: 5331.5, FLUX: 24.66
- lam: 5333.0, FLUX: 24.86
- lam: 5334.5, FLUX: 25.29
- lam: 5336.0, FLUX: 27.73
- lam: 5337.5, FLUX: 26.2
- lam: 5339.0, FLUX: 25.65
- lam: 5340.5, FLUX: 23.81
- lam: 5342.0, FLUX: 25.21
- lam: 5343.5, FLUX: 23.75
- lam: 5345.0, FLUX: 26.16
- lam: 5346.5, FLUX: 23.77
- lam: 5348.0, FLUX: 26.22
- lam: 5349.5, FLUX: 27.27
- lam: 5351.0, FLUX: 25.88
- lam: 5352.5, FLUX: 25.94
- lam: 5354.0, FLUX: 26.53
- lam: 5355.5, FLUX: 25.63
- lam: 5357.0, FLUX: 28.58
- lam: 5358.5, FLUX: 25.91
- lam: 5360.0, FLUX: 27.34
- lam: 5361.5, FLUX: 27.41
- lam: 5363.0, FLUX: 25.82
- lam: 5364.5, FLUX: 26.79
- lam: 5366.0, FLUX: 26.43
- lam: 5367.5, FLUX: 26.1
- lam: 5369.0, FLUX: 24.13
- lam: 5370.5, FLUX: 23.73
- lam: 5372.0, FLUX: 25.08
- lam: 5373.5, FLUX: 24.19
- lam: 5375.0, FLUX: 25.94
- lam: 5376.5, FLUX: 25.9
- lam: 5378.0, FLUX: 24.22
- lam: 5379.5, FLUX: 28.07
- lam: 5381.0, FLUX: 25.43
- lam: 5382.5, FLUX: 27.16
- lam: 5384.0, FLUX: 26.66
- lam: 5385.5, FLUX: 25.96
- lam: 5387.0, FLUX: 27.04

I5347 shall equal -1.8 angstrom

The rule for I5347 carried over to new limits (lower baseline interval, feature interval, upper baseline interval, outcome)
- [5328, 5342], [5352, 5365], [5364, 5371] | -0.7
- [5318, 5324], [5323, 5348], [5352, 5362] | 0.8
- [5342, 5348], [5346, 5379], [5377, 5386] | -0.5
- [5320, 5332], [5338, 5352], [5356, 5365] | 0.1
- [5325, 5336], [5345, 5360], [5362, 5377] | -0.8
